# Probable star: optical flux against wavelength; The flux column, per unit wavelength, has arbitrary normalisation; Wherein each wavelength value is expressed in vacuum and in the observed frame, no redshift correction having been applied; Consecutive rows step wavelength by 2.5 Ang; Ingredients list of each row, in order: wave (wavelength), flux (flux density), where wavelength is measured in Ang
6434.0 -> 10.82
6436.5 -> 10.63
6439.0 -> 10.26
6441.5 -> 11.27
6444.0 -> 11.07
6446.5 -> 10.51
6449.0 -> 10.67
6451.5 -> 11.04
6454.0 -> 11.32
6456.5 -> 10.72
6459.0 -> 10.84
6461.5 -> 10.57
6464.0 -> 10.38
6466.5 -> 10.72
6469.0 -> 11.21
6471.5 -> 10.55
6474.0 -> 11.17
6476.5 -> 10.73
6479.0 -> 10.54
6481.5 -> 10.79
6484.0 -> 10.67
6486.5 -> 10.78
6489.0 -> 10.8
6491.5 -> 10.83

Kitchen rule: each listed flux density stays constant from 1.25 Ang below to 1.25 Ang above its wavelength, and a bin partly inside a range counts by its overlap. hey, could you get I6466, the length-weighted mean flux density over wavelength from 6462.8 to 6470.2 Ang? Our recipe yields 10.8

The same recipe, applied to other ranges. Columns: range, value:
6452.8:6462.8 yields 10.9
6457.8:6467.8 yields 10.6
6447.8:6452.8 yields 10.9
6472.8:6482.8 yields 10.8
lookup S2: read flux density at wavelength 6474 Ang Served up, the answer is 11.17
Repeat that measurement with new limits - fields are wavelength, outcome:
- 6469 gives 11.21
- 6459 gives 10.84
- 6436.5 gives 10.63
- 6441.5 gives 11.27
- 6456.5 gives 10.72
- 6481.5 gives 10.79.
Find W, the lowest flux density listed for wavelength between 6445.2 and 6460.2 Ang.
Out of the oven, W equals 10.51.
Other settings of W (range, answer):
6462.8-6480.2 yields 10.38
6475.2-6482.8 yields 10.54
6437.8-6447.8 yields 10.26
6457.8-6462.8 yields 10.57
